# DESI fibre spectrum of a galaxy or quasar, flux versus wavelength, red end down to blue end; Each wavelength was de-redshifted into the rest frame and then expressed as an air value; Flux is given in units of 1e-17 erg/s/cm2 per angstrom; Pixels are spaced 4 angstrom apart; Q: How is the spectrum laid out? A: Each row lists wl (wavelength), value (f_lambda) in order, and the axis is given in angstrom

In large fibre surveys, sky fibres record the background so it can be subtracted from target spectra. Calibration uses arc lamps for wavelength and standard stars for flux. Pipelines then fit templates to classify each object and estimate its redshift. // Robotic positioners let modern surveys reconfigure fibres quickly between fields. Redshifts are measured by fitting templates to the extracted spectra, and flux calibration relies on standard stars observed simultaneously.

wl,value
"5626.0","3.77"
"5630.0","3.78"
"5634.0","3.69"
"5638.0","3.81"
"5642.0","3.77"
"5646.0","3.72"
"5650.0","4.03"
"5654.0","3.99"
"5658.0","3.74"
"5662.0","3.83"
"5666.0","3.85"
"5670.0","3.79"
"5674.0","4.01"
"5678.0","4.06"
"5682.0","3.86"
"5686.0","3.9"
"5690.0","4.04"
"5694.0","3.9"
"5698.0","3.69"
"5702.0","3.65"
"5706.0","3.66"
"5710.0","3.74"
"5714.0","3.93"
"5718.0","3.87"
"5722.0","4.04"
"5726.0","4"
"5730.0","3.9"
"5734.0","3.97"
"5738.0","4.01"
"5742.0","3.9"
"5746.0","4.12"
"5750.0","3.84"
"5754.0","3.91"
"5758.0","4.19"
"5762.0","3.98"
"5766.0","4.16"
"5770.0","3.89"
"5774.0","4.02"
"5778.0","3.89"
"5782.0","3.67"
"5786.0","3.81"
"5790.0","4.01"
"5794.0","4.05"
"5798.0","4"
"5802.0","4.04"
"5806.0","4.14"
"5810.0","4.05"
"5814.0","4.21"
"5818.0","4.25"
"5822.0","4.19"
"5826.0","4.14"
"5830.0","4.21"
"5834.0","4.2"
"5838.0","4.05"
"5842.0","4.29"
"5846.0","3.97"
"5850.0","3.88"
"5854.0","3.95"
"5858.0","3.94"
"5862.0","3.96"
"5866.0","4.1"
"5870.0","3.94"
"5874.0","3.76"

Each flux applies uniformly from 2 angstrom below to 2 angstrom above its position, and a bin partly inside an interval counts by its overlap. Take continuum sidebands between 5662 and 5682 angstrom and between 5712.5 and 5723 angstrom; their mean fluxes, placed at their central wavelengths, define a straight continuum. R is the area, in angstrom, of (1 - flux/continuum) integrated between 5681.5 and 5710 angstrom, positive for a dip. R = 0.9 angstrom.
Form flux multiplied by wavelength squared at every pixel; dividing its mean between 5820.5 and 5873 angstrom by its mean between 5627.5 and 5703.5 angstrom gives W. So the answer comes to 1.1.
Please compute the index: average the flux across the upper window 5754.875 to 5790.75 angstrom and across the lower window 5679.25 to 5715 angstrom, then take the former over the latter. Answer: 1.03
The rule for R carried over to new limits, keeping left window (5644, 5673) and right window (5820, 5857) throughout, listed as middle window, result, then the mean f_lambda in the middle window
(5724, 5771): -0.2 angstrom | 3.99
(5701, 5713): 0.7 angstrom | 3.71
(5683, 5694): -0.1 angstrom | 3.95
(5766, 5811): 0.7 angstrom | 3.97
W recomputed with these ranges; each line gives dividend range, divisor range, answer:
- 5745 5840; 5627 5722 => 1.10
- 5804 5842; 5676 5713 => 1.14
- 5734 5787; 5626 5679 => 1.07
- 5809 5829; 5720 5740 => 1.08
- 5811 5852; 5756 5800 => 1.06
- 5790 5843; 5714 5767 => 1.06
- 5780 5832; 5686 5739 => 1.08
